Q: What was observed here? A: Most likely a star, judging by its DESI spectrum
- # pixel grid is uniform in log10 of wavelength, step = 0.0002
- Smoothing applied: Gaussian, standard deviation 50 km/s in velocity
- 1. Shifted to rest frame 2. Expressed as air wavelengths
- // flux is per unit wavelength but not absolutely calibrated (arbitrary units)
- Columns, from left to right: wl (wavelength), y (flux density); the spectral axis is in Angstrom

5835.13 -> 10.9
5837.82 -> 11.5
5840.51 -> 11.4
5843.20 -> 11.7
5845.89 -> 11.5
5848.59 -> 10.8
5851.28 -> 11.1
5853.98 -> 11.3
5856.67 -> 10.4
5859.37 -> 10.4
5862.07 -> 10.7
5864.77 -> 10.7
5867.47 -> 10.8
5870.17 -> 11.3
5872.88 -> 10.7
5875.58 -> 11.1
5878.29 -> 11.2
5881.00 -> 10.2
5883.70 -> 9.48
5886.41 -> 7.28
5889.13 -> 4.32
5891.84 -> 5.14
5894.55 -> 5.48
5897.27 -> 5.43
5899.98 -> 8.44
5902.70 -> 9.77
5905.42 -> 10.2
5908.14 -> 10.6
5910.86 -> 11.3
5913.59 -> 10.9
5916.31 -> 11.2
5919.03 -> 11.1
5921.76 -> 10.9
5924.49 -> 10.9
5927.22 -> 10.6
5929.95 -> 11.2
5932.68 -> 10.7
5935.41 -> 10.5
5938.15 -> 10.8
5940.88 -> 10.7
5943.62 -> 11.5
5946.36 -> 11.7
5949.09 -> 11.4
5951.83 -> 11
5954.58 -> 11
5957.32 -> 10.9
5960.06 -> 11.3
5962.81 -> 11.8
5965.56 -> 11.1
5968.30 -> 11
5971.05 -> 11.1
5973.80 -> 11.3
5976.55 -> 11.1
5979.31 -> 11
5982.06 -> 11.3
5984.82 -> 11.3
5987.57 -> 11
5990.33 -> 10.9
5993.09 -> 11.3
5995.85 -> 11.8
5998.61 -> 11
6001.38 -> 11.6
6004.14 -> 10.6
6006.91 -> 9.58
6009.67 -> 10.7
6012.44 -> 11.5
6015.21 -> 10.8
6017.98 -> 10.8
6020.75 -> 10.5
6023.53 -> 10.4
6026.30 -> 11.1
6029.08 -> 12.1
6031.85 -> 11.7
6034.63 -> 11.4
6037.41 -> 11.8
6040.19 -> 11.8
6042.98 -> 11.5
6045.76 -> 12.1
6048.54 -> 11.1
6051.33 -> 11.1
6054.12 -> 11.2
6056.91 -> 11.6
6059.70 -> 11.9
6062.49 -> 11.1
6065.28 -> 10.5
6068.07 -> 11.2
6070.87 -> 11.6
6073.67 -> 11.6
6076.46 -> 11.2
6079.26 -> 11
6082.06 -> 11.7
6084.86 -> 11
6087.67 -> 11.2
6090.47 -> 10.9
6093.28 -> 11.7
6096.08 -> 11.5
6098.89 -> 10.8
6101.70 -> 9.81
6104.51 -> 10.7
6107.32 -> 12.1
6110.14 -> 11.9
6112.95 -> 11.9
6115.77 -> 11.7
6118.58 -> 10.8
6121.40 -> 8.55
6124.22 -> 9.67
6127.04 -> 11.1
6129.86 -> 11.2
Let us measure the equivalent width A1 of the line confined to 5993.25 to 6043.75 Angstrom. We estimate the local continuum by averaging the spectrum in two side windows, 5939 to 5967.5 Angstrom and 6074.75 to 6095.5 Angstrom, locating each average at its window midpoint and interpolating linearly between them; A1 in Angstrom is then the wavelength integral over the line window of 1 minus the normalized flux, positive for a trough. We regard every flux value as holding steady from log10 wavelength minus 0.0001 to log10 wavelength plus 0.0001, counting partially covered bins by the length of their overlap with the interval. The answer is 0.4 Angstrom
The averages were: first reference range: 11.2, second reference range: 11.3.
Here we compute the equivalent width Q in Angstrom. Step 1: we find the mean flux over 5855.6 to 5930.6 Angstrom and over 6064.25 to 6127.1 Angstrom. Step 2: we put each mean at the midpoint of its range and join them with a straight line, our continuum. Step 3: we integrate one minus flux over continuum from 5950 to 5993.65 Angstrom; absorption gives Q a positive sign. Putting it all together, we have -3.98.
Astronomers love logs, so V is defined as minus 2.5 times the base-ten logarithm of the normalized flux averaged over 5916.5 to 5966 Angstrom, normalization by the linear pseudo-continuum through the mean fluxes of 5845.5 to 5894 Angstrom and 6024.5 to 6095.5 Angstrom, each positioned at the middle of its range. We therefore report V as -0.067 mag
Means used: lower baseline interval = 9.8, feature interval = 11.1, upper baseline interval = 11.4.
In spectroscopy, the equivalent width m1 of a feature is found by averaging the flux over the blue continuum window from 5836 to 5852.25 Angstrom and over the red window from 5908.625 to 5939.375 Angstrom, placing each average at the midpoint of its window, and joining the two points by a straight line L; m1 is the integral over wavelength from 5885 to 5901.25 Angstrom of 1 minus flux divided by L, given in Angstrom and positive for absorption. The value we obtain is 7.4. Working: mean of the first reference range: 11.3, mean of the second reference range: 10.9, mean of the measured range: 6.01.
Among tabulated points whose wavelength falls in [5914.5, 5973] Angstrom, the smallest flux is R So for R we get 10.5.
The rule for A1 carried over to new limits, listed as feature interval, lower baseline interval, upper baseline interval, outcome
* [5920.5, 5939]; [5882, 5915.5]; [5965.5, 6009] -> -3.1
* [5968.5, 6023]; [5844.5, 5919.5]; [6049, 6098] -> -1.8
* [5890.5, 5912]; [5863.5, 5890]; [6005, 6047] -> 3.8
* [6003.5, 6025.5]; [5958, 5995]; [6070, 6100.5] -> 1.2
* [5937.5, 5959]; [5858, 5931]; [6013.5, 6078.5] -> -1.9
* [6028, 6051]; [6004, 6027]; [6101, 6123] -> -2.0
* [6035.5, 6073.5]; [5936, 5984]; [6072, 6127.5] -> -1.2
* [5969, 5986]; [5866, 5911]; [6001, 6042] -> -1.3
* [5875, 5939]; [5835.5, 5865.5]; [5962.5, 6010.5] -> 9.0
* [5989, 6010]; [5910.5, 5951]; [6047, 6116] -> 0.4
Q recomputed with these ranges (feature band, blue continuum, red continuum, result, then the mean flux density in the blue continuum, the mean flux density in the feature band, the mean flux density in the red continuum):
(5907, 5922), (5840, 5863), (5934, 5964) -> 0.1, 11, 11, 11.1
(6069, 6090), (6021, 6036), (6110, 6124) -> -0.6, 11.3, 11.3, 10.8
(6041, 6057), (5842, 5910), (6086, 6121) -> -0.9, 9.61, 11.4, 11.2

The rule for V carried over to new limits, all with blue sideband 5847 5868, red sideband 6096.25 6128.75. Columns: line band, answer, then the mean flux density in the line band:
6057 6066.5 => -0.040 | 11.2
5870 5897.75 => 0.286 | 8.29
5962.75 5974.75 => -0.039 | 11.2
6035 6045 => -0.083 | 11.7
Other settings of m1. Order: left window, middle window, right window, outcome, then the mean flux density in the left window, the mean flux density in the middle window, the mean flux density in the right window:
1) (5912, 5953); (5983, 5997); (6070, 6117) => -0.2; 11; 11.3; 11.3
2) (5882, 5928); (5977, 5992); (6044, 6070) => -1.3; 9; 11.1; 11.3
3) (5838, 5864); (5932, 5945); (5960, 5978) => 0.4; 11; 10.8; 11.2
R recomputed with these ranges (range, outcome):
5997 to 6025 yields 9.58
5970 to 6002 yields 10.9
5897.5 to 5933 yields 8.44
